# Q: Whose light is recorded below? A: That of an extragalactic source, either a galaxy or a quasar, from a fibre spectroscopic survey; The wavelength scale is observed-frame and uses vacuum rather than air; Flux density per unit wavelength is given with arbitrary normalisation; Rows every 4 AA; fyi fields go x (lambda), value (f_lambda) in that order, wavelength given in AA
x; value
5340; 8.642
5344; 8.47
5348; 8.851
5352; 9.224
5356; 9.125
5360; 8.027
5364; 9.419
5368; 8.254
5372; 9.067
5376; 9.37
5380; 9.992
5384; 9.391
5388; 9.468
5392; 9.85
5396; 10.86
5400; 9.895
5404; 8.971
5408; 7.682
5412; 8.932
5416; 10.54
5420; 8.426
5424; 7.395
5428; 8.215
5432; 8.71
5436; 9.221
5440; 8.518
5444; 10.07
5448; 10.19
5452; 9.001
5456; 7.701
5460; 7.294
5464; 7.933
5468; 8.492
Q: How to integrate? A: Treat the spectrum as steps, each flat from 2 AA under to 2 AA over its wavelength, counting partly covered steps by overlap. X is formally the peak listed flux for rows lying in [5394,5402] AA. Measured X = 10.86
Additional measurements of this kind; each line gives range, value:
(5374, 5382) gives 9.992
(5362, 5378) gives 9.419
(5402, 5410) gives 8.971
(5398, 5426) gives 10.54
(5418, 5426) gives 8.426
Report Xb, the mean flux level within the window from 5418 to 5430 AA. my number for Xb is 8.01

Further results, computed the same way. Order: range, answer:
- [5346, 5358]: 9.07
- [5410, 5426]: 8.82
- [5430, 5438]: 8.97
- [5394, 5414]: 9.27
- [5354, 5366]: 8.86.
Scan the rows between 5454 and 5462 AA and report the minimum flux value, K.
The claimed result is 7.294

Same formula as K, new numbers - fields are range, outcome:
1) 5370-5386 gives 9.067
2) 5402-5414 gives 7.682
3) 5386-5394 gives 9.468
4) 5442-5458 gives 7.701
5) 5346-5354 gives 8.851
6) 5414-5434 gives 7.395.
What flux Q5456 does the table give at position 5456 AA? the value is 7.701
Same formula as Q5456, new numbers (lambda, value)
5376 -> 9.37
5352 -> 9.224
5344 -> 8.47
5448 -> 10.19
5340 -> 8.642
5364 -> 9.419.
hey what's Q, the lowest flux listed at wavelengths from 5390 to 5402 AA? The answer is 9.85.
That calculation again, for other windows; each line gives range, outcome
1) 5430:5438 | 8.71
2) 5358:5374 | 8.027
